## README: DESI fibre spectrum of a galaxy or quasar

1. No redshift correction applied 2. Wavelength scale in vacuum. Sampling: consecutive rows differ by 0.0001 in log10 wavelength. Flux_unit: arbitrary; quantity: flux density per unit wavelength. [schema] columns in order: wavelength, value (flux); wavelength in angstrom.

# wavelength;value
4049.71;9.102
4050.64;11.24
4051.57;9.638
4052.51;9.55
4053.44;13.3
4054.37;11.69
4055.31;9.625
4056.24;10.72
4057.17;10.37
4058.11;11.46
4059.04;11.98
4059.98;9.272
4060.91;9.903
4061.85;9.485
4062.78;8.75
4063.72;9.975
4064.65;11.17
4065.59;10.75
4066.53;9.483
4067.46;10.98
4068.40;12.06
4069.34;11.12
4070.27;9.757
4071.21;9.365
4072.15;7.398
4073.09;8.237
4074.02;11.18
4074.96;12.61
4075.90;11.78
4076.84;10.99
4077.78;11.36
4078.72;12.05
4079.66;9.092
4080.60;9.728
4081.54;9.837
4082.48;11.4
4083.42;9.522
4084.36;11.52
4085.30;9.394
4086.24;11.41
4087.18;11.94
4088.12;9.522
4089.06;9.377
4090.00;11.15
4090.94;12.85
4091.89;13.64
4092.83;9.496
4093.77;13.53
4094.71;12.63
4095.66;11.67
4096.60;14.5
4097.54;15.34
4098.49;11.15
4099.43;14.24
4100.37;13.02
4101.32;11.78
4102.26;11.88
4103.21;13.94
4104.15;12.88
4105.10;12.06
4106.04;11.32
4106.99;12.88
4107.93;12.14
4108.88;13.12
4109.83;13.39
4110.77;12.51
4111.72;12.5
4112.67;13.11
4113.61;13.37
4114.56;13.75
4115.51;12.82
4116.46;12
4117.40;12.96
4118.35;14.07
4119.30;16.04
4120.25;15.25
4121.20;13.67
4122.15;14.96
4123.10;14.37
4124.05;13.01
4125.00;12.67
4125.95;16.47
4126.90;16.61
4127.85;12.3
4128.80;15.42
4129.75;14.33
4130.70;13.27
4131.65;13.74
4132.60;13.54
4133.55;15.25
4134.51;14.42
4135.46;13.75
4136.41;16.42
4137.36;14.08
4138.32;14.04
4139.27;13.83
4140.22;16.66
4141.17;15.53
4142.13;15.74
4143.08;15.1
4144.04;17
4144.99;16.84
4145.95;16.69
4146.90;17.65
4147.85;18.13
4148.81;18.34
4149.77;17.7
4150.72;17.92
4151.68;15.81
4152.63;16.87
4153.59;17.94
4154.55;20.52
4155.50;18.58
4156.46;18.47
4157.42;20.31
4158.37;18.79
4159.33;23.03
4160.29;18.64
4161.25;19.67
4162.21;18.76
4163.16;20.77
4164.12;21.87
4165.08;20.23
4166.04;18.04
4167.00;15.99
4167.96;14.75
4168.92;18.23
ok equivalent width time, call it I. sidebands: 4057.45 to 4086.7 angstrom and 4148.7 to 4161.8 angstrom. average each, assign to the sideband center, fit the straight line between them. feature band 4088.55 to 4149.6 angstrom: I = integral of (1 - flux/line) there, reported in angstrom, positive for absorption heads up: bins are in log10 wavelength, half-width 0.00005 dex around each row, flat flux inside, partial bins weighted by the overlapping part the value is 4.7 angstrom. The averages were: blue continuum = 10.4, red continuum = 18.8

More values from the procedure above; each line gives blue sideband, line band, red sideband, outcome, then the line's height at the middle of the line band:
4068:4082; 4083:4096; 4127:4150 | 0.3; 11.6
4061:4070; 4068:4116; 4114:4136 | 1.4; 12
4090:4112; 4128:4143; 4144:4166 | 1.7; 16.6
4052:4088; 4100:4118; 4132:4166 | 1.5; 13.9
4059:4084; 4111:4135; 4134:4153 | 0.8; 14.5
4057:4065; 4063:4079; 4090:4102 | 0.6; 11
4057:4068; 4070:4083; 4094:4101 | 1.3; 11.5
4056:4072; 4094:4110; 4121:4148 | 0.0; 12.8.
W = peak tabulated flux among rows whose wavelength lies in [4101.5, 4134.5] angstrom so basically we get 16.61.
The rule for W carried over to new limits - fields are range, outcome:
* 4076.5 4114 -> 15.34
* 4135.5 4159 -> 20.52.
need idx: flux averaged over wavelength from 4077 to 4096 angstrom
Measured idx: 11.1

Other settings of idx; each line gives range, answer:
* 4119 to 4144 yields 14.7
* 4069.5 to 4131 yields 12.3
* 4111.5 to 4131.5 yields 14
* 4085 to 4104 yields 12.2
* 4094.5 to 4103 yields 12.9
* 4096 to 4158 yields 14.8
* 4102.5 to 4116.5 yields 12.8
